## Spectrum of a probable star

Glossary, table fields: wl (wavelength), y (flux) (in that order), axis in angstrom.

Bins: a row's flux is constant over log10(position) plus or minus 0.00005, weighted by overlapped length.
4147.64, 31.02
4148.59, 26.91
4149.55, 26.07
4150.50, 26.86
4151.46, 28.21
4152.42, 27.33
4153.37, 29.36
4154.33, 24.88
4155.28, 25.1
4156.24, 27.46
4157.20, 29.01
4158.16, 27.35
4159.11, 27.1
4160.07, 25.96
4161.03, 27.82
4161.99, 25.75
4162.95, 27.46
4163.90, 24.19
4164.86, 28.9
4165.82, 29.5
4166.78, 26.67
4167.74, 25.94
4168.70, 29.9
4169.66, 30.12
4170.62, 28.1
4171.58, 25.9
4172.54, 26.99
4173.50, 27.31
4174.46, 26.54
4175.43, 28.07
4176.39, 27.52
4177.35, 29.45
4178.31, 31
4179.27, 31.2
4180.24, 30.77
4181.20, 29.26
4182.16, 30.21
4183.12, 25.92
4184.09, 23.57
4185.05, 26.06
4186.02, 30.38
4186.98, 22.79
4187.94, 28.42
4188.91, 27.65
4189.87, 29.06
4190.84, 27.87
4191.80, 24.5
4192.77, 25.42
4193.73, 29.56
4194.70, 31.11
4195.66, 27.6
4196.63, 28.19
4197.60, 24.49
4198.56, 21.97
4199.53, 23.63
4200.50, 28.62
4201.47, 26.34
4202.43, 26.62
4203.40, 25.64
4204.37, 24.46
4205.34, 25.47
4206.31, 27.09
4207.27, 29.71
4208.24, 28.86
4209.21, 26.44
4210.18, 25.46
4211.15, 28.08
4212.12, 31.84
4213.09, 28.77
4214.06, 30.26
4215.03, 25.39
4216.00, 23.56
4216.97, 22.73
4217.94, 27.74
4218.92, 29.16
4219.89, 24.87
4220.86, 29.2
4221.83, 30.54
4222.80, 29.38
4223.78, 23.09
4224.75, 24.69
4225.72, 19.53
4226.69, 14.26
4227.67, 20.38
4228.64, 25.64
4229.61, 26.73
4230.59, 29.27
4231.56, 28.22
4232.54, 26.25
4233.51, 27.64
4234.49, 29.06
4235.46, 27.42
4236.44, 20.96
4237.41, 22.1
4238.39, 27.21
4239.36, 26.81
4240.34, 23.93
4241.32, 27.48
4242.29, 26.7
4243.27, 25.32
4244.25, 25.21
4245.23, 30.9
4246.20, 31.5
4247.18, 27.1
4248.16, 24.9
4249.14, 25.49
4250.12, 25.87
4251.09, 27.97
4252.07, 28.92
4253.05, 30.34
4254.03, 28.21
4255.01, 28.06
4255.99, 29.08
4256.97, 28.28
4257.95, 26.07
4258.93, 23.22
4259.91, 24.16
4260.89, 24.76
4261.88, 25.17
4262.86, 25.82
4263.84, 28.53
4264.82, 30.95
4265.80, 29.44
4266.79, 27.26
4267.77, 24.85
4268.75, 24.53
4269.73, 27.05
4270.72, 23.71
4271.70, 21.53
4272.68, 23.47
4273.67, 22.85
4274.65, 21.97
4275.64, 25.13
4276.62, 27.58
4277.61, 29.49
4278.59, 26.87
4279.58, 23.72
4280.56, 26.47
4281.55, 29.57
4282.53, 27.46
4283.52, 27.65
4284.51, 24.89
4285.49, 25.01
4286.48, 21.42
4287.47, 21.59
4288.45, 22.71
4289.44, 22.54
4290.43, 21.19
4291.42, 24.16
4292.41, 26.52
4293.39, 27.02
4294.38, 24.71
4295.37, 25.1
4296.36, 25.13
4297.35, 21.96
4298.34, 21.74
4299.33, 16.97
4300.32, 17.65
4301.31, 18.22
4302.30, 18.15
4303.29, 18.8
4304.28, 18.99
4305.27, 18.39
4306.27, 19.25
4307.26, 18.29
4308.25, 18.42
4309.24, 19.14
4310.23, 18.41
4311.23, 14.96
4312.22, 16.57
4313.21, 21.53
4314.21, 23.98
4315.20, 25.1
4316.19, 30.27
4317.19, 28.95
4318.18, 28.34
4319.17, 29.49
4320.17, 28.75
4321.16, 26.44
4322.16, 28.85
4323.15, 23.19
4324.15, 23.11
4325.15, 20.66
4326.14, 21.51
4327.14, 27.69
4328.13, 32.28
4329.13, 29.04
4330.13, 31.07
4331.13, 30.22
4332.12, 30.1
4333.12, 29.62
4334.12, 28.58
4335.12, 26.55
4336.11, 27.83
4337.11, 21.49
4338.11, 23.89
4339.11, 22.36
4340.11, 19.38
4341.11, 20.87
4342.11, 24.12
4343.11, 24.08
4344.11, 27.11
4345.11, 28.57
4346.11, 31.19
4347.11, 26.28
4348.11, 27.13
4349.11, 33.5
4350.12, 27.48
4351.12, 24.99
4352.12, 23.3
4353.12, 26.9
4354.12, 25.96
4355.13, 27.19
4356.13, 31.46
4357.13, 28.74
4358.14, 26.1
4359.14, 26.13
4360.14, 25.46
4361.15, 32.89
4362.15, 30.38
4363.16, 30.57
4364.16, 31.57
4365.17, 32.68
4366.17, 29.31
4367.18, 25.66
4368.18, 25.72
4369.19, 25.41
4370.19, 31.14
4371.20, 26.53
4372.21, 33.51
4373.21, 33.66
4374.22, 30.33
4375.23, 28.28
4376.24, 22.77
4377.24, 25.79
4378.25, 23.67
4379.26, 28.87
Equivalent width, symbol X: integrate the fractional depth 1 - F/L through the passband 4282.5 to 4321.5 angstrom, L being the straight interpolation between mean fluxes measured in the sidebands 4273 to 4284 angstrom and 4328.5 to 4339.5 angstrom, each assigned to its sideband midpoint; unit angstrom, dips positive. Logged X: 6.1 angstrom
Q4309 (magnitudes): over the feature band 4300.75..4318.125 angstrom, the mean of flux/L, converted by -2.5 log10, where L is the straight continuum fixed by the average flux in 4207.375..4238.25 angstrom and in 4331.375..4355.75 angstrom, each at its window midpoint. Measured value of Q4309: 0.26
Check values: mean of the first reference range 26.1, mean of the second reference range 26.3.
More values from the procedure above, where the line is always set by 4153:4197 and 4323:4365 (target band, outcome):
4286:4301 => 0.199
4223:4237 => 0.119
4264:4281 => 0.062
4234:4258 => 0.015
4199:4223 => 0.014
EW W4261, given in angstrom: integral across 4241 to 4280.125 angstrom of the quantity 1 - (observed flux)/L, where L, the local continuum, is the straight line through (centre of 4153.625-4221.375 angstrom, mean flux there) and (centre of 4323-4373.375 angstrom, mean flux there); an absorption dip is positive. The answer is 1.2 angstrom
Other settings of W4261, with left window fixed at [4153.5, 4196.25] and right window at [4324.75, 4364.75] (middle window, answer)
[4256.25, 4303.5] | 4.9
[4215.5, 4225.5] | 0.4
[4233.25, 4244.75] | 0.7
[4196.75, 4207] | 0.7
